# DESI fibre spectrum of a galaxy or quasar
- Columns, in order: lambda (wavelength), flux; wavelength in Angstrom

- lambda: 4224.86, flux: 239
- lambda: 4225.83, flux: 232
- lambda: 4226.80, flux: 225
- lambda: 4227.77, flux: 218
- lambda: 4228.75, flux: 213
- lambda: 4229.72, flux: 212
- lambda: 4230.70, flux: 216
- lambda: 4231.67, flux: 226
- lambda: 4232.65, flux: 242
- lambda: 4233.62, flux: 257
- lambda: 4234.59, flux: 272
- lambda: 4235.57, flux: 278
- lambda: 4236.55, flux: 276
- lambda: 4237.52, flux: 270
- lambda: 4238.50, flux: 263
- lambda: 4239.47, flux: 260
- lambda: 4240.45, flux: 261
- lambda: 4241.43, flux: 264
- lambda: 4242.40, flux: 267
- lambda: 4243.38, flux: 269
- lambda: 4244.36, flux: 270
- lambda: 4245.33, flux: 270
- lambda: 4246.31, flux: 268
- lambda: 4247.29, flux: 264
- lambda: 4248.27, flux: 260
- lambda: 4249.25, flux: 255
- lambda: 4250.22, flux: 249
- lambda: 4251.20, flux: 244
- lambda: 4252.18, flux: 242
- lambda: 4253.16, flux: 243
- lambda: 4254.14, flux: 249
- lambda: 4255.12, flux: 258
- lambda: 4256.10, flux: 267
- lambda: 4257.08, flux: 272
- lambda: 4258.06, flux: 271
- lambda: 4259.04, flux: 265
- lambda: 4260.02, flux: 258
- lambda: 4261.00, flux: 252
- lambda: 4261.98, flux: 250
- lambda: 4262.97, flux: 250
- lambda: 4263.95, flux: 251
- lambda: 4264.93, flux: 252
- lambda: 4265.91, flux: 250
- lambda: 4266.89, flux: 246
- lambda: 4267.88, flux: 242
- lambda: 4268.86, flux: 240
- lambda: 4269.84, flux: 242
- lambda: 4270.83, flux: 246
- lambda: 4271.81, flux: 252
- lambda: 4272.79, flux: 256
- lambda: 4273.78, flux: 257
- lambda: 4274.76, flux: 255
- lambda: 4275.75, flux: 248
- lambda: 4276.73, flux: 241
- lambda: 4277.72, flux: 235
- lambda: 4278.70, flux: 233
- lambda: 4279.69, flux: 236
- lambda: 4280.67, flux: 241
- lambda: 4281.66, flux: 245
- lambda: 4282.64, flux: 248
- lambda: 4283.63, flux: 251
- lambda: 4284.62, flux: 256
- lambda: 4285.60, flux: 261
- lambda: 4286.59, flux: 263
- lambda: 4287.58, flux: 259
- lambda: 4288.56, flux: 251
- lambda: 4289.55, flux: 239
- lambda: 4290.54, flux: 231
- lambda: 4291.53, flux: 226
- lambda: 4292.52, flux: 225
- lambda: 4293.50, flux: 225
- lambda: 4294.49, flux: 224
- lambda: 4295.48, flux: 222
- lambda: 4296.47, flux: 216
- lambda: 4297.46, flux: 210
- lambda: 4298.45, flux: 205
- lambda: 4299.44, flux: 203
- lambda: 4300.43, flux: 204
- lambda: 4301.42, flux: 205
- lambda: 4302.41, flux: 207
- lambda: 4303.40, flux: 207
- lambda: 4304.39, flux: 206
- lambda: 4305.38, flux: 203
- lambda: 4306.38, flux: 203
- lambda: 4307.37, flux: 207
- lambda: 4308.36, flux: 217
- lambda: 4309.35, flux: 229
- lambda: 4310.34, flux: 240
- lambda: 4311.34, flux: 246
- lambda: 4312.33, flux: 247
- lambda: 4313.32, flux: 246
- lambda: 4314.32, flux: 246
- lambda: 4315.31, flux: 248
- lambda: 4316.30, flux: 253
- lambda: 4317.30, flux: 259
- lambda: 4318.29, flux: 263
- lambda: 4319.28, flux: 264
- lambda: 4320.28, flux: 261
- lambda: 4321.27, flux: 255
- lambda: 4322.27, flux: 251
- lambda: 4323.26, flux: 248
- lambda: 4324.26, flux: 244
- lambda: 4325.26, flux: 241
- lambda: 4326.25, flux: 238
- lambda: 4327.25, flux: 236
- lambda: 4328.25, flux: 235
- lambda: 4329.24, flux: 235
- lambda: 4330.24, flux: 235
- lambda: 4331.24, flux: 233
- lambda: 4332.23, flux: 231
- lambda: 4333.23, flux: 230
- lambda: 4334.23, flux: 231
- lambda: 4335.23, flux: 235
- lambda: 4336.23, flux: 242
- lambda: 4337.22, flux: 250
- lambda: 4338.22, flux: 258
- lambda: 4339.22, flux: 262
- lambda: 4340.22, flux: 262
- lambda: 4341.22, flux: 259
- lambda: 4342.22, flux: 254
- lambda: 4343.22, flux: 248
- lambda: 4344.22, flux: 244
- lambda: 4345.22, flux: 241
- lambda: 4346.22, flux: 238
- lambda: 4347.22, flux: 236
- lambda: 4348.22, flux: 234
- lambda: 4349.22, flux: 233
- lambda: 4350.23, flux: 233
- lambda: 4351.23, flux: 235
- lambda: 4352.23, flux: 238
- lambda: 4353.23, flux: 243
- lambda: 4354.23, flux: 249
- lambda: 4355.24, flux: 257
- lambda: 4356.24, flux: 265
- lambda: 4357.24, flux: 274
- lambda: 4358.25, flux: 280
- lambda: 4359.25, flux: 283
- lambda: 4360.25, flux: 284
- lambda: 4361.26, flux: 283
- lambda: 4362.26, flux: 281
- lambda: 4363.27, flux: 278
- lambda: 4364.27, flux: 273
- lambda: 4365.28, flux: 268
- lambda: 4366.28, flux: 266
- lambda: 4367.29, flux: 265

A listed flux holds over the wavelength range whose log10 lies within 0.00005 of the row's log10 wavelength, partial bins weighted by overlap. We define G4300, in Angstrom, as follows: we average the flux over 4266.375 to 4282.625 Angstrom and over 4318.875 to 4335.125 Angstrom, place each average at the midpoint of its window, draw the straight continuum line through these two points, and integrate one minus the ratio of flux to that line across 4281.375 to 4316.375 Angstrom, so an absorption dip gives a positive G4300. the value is 2.0 Angstrom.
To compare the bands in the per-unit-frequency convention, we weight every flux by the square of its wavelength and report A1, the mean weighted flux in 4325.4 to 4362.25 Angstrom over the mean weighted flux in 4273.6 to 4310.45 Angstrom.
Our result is 1.1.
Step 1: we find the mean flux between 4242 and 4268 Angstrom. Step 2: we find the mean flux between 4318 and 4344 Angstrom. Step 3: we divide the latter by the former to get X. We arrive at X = 1.0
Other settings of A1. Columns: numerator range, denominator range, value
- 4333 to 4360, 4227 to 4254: 1.04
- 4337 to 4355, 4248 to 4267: 1.01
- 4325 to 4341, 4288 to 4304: 1.12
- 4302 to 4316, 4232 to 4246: 0.88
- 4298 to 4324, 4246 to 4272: 0.94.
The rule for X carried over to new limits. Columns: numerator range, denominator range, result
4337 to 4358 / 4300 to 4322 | 1.07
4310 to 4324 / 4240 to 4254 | 0.97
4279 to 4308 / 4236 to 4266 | 0.87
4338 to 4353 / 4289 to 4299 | 1.10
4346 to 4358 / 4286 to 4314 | 1.10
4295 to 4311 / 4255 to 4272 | 0.84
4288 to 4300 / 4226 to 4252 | 0.88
